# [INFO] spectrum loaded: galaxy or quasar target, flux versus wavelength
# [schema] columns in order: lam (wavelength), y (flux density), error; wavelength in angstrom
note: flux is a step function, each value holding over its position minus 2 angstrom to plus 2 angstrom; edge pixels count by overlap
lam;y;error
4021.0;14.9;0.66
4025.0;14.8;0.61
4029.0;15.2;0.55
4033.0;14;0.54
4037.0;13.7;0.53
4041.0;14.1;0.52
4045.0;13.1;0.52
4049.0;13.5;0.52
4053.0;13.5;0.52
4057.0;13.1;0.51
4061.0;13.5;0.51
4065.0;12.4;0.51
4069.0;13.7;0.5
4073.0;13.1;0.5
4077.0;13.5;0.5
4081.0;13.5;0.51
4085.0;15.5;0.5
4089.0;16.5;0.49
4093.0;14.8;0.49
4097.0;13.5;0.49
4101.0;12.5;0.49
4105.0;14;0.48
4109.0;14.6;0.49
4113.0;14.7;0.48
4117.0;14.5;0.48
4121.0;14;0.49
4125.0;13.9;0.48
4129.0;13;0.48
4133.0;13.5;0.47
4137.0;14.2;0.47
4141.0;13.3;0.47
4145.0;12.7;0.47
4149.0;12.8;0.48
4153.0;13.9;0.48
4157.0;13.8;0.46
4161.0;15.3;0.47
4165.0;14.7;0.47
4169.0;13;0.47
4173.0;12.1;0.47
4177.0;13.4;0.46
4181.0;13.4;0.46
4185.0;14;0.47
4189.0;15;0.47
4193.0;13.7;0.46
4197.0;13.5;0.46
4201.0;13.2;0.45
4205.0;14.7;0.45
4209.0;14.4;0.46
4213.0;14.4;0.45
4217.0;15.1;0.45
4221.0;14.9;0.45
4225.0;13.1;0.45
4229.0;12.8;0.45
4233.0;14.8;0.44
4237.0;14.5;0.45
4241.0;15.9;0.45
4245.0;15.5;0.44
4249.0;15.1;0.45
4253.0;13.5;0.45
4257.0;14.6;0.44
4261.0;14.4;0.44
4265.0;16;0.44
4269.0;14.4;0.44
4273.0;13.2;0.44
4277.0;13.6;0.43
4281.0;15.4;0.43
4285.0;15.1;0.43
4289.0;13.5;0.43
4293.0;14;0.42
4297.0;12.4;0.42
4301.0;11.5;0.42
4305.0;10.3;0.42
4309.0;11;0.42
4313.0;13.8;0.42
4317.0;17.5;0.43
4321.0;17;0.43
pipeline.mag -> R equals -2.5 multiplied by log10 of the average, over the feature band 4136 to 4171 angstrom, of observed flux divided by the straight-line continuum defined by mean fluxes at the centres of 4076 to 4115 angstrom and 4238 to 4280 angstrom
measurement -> 0.05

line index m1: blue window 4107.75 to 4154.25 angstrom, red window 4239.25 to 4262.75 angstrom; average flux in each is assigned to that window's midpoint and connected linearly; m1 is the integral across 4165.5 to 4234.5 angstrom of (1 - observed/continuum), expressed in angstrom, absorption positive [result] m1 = 2.42 angstrom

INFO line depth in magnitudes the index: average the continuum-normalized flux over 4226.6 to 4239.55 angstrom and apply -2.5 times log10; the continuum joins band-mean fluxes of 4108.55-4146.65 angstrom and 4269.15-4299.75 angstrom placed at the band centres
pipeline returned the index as -0.02 mag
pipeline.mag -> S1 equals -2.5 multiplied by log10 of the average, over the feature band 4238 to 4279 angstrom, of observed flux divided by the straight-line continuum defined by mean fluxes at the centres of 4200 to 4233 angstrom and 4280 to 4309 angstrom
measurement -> -0.09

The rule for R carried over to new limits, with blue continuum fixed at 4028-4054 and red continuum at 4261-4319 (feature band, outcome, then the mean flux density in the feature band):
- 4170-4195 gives 0.015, 13.6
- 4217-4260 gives -0.058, 14.5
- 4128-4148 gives 0.037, 13.3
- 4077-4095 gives -0.082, 14.9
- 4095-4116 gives -0.007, 13.9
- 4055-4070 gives 0.055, 13.1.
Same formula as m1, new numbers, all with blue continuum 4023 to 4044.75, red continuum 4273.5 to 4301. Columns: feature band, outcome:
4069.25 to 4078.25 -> 0.5 angstrom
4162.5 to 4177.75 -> 0.7 angstrom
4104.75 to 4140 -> 0.2 angstrom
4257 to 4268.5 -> -1.0 angstrom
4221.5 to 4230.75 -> 0.4 angstrom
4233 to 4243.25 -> -0.9 angstrom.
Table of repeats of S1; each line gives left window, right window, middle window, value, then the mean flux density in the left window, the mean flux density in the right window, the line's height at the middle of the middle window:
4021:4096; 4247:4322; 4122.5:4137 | 0.031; 14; 14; 14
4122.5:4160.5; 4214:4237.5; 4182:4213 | -0.008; 13.5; 14.2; 14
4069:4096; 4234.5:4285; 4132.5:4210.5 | 0.062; 14.4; 14.7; 14.5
